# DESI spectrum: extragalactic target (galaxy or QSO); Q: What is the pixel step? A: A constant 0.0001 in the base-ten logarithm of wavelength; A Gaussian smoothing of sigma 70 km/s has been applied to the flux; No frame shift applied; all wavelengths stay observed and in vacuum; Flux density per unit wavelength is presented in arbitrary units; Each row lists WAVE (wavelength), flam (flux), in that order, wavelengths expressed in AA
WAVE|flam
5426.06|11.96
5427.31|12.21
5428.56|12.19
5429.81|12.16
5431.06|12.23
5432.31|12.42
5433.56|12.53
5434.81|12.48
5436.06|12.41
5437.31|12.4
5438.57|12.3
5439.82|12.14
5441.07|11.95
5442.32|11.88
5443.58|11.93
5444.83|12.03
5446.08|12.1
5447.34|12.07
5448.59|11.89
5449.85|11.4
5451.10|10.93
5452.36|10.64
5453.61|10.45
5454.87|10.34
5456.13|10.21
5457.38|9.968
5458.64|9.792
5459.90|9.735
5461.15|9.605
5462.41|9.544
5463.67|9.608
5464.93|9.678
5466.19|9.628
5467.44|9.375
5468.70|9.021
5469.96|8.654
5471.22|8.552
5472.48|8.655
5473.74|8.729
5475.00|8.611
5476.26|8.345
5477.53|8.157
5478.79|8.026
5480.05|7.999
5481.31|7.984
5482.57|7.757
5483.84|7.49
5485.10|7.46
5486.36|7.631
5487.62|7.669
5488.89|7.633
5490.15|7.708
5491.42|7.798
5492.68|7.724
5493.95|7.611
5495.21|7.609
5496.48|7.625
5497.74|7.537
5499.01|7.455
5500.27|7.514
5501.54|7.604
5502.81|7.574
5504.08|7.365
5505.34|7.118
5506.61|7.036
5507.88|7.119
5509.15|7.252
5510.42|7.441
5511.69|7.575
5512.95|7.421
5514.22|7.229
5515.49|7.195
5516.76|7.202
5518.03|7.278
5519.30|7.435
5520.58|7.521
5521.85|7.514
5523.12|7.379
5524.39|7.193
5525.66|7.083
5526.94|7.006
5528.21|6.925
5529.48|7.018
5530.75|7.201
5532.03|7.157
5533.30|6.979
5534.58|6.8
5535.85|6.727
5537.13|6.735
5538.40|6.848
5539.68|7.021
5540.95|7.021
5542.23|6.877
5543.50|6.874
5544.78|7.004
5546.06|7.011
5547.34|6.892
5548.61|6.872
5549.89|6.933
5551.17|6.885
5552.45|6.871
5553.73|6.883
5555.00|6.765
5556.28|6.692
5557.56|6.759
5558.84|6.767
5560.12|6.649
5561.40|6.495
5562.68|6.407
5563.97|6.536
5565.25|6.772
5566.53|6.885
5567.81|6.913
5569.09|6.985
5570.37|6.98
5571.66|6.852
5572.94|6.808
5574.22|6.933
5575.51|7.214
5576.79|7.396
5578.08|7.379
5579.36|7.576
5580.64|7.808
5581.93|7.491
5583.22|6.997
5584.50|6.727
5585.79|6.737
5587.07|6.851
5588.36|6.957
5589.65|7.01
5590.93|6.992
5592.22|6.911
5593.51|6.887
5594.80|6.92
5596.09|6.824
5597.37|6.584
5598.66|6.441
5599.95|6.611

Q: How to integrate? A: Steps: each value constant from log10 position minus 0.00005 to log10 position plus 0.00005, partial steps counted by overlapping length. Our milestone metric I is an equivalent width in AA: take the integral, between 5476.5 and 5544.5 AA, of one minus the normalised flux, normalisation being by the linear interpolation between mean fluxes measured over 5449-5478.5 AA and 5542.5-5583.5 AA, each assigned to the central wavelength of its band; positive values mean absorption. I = 7.75 AA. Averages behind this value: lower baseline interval 9.55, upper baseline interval 6.95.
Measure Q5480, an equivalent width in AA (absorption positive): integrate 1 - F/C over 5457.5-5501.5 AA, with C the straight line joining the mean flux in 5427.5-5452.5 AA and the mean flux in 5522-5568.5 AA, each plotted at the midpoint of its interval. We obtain 7.7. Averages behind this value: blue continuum 12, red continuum 6.89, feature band 8.36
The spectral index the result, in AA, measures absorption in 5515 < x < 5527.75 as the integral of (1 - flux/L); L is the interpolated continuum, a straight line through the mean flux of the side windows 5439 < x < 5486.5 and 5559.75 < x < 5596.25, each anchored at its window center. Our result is 1.6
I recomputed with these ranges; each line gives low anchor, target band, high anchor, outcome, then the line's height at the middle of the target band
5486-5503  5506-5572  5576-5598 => 3.2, 7.35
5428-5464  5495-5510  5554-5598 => 3.2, 9.44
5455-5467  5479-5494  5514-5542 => 1.8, 8.76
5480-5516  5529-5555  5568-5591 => 1.3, 7.29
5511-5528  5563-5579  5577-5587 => 0.6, 7.24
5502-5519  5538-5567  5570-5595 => 1.4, 7.17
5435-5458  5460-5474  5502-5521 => 1.3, 10.2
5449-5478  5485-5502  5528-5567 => 1.9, 8.6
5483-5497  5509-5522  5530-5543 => -0.2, 7.25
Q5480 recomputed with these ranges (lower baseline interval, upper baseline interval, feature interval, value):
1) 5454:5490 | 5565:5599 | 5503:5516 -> 1.4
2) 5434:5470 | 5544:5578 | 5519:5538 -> 2.3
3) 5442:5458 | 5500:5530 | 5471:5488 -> 2.5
